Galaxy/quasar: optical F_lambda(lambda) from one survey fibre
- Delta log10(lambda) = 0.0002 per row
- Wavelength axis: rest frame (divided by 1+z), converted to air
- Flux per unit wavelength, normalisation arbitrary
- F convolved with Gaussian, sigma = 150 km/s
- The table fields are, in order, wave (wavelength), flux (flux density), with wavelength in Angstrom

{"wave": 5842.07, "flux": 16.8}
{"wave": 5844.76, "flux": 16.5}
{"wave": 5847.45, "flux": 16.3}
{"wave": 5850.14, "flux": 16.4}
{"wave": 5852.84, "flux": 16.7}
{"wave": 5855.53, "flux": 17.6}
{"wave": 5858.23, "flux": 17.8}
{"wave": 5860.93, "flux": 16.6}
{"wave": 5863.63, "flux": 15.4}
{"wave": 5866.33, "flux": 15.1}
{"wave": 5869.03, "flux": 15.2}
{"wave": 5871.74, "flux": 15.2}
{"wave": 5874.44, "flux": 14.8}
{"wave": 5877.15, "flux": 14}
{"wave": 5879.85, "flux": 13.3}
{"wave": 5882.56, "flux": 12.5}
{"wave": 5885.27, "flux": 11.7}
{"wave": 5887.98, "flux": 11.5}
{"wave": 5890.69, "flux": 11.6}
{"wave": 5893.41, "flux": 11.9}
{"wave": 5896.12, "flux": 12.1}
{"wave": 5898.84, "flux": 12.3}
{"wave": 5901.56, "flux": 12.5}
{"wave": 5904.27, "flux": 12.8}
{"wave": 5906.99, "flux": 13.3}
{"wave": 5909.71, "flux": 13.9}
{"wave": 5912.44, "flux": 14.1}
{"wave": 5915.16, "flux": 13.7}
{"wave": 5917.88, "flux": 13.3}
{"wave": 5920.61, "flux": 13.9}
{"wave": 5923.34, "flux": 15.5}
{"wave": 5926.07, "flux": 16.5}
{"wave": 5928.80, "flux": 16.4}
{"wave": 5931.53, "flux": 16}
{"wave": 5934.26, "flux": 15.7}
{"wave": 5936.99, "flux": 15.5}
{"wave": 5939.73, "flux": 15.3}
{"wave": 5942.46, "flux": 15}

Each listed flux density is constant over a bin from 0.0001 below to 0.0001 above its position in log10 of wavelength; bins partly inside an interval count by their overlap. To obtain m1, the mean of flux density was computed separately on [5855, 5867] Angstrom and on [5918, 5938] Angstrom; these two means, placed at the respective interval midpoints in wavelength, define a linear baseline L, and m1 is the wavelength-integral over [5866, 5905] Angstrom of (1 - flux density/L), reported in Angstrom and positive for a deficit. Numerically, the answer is 7.5 Angstrom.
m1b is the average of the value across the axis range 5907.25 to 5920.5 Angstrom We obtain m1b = 13.7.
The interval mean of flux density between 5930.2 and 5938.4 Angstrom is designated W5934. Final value 15.7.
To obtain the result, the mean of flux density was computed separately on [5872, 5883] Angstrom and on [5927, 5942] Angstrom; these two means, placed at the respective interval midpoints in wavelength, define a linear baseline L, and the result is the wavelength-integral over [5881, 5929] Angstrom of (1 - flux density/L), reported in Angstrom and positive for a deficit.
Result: 5.2 Angstrom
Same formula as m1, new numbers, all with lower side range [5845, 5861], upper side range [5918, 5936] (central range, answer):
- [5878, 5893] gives 3.8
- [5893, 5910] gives 3.5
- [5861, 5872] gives 0.8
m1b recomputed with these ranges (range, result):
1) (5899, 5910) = 13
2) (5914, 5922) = 13.6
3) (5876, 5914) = 12.7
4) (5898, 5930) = 14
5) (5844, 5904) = 14.4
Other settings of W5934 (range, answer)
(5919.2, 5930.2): 15.6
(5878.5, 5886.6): 12.5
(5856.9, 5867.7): 16.2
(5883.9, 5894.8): 11.7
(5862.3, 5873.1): 15.2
